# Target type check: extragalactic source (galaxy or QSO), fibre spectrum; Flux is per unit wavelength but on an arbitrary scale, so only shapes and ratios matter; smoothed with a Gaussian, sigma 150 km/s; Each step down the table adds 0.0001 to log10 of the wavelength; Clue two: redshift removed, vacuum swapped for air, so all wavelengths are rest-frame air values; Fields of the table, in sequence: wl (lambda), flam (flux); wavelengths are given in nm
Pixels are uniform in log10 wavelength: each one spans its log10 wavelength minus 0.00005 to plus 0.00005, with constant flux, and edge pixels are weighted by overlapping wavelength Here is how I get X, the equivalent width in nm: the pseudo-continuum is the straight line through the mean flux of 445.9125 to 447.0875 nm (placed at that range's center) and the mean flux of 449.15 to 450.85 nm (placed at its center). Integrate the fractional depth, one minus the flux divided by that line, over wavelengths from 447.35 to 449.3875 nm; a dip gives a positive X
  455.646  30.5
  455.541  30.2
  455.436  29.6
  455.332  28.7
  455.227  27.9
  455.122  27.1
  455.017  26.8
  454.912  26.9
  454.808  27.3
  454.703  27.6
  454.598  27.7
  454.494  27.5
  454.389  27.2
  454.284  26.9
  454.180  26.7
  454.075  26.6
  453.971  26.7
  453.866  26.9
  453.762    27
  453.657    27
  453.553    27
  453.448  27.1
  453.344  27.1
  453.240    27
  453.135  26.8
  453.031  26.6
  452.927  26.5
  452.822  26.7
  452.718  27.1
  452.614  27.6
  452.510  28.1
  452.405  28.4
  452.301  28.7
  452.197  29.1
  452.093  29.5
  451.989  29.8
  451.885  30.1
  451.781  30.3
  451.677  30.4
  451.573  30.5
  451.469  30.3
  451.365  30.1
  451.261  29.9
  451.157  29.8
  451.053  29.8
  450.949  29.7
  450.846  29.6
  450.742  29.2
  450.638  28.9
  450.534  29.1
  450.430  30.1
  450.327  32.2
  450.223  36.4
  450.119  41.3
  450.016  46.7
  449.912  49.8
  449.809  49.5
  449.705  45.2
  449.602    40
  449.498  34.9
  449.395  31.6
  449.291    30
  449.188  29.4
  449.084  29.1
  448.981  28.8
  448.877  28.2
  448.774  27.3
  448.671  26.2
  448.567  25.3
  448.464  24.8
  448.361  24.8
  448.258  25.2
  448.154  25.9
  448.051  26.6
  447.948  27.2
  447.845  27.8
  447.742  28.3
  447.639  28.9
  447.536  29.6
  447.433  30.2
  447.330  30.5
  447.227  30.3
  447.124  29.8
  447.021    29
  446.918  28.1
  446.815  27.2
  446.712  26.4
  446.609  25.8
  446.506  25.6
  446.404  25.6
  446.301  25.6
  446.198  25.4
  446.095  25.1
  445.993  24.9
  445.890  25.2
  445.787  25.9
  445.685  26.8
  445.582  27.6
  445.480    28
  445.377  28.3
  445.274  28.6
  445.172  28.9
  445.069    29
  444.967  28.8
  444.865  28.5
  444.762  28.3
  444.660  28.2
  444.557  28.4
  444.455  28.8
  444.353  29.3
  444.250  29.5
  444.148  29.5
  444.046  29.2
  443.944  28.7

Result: 0.249 nm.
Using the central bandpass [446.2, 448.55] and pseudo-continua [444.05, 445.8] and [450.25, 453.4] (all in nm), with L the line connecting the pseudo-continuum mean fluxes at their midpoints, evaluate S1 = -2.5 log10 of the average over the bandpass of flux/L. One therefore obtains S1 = 0.05 mag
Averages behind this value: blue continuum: 28.5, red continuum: 29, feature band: 27.3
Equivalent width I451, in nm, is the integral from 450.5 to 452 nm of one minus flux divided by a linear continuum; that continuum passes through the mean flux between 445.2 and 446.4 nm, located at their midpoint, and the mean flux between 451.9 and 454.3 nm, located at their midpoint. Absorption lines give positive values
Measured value -0.14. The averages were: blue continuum 26.5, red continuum 27.5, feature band 29.8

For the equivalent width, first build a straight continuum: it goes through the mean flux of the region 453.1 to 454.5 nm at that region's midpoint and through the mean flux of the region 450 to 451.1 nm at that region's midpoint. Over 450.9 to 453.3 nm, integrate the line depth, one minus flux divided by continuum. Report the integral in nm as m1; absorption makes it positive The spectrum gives 0.09 nm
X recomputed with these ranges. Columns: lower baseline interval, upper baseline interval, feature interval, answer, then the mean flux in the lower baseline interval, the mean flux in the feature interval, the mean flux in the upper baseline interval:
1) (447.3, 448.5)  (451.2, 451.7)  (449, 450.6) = -0.43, 27.5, 36.8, 30.2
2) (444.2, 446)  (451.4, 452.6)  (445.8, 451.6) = -0.28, 28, 30.2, 29.5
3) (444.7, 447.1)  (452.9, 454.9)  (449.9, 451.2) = -0.31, 27.1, 33.6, 27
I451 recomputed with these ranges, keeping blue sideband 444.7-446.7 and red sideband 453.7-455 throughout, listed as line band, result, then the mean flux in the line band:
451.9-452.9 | -0.048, 28.3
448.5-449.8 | -0.234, 31.8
